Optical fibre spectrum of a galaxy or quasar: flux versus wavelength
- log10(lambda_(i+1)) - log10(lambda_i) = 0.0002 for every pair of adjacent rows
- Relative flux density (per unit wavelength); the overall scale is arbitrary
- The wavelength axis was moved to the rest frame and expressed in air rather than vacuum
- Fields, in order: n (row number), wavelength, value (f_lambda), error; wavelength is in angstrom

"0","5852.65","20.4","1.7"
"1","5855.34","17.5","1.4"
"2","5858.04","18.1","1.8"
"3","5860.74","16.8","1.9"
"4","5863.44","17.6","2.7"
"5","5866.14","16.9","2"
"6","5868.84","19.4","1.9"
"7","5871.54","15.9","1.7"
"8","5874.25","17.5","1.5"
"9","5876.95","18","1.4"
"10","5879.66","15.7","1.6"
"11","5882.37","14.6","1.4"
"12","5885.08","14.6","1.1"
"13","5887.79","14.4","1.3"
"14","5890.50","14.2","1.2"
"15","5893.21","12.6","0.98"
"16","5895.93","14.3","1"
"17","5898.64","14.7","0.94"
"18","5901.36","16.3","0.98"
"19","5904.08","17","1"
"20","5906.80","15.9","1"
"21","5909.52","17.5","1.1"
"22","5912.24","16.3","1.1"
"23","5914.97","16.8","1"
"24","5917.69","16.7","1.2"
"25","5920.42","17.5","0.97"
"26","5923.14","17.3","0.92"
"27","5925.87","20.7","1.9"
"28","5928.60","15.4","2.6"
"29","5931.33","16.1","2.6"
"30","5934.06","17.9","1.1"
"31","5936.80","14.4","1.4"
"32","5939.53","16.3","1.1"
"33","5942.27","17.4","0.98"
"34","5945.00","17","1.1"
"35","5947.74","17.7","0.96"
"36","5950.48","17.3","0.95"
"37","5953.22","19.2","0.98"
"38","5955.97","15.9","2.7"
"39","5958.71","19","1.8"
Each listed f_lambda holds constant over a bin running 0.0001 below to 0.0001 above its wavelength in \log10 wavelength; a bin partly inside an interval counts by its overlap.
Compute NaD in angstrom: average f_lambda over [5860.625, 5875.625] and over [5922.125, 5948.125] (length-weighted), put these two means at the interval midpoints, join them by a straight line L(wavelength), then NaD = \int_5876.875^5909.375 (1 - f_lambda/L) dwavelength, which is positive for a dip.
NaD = 3.9 angstrom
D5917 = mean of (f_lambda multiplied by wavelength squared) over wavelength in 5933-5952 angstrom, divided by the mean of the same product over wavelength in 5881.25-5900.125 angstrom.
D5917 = 1.2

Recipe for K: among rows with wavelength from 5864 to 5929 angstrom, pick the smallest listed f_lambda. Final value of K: 12.6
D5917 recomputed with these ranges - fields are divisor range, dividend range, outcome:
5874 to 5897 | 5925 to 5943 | 1.14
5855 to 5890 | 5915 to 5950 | 1.05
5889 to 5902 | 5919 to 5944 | 1.20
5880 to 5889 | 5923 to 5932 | 1.21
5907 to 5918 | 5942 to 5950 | 1.05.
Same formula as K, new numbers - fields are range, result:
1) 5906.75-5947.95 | 14.4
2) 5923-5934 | 15.4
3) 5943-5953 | 17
